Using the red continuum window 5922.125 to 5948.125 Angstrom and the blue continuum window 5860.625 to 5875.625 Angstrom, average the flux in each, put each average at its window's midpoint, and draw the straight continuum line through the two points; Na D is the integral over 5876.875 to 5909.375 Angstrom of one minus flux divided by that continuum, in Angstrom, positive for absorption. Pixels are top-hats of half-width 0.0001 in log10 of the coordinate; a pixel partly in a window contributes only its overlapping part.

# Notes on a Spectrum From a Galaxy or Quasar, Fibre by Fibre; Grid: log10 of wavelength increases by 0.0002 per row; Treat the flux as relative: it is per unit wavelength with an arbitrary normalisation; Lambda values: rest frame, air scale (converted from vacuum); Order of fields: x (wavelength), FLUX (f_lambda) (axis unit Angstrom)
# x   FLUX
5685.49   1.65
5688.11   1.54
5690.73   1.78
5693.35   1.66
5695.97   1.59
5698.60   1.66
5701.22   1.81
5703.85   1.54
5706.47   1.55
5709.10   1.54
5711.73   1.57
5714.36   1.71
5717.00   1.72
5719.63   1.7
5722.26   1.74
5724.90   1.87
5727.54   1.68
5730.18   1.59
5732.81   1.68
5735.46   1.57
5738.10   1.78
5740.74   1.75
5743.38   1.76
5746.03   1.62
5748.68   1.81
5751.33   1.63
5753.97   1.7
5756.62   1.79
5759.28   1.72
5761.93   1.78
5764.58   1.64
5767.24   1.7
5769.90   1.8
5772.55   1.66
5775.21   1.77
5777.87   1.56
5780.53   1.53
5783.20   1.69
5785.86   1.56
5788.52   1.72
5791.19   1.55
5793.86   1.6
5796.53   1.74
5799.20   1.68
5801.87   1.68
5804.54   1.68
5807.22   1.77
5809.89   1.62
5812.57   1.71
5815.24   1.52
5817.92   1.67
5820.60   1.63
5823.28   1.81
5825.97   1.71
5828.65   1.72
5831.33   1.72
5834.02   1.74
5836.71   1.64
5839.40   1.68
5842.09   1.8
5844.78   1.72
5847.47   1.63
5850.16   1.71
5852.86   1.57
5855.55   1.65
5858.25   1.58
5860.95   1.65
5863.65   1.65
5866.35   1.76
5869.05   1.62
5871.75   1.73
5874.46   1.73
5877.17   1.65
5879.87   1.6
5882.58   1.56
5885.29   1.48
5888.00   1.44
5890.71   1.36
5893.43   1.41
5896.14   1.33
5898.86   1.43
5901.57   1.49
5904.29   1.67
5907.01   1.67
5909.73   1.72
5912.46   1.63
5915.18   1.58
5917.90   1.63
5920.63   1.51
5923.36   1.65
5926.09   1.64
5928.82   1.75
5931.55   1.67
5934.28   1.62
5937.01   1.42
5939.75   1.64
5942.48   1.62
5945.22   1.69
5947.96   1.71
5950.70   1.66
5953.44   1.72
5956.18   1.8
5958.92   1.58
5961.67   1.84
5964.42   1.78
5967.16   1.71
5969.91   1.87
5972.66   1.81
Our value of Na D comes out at 3.2 Angstrom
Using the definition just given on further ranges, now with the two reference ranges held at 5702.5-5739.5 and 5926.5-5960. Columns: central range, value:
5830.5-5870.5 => -0.4 Angstrom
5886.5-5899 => 2.0 Angstrom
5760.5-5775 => -0.5 Angstrom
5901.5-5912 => 0.0 Angstrom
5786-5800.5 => 0.1 Angstrom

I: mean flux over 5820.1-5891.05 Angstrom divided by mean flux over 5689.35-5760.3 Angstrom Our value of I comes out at 0.98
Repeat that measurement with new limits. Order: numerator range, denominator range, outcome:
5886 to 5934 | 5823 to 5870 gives 0.93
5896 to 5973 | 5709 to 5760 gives 0.97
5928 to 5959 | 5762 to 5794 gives 1.00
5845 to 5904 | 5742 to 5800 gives 0.94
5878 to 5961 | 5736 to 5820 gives 0.95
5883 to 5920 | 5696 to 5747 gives 0.91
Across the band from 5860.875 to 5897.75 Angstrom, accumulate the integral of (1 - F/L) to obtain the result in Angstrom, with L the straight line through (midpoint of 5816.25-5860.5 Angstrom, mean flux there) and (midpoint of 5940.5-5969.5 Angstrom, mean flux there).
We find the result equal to 2.82 Angstrom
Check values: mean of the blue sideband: 1.68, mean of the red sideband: 1.72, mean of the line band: 1.57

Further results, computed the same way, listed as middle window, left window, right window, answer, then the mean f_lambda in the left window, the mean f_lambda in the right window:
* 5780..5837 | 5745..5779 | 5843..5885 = 0.4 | 1.71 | 1.65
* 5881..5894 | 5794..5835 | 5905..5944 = 1.5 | 1.69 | 1.63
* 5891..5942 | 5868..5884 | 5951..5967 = 3.4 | 1.65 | 1.74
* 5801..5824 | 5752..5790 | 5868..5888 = -0.2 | 1.69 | 1.61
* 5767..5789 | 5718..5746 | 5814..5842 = 0.5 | 1.71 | 1.69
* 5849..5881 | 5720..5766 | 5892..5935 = -0.7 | 1.71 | 1.59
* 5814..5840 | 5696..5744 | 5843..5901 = -1.2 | 1.68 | 1.58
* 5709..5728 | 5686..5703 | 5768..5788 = -0.4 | 1.67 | 1.66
